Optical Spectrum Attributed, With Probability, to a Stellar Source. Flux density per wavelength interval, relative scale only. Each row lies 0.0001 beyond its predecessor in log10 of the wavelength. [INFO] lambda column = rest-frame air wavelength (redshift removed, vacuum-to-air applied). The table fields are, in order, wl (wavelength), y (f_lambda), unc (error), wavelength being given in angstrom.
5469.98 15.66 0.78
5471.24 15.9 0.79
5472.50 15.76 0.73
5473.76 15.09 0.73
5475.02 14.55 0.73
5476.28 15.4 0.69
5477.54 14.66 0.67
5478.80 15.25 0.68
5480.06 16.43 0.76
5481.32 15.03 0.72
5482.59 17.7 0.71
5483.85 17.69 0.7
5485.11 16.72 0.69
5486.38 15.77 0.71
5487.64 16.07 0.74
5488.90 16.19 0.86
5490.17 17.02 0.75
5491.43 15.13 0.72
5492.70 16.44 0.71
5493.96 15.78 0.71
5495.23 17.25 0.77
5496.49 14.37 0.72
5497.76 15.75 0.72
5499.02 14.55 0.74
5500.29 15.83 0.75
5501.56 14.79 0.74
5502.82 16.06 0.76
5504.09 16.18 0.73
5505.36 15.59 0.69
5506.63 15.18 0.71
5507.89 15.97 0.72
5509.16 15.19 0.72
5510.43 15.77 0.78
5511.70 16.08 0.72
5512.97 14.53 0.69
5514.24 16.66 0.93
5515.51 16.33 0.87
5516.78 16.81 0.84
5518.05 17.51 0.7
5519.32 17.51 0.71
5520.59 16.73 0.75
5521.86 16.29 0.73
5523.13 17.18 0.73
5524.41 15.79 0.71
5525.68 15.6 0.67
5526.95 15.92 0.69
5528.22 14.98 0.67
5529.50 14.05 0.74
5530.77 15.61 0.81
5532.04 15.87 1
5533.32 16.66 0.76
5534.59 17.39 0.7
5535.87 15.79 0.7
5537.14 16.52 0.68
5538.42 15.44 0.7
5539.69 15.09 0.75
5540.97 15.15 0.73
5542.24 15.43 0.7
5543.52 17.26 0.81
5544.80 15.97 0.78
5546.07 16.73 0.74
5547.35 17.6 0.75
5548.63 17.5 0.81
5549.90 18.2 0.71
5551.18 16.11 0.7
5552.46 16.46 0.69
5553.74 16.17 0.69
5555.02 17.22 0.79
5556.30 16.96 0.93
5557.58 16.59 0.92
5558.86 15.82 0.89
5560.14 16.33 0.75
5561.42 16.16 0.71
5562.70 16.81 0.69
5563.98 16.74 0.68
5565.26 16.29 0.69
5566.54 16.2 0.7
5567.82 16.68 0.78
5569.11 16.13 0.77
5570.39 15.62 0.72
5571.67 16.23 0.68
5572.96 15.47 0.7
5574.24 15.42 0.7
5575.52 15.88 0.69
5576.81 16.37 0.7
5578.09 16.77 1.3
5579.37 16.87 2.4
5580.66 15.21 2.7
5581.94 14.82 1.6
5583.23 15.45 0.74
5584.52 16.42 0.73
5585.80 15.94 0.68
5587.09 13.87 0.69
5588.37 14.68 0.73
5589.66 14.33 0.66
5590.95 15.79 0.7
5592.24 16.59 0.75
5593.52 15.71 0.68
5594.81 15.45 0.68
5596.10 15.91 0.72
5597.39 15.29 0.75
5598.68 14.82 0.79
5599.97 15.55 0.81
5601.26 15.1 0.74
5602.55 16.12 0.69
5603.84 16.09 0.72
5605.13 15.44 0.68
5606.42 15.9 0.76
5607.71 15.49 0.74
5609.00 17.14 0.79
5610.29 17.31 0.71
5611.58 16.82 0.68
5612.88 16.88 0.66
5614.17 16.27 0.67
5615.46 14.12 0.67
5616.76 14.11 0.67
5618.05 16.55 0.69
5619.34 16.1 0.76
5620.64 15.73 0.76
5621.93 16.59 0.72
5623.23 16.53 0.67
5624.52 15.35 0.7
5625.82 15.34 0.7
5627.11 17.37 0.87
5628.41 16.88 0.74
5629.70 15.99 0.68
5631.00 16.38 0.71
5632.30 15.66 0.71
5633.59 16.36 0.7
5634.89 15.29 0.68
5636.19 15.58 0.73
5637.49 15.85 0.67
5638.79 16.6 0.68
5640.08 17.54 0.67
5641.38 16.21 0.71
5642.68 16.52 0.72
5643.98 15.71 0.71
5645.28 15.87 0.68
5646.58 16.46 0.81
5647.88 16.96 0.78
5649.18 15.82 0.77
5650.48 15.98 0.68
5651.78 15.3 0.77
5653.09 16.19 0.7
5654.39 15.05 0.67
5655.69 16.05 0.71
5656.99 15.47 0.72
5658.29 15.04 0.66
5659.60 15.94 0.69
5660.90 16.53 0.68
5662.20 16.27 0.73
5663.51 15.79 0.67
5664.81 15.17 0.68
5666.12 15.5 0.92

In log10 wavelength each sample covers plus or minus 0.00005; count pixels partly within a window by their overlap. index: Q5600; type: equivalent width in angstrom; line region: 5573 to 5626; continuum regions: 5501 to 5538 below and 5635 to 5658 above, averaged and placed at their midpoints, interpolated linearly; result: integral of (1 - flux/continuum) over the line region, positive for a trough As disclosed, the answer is 0.9 angstrom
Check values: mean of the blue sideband 16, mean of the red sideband 16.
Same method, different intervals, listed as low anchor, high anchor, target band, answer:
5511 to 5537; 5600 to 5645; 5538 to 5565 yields -0.5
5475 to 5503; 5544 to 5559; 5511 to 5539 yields 0.5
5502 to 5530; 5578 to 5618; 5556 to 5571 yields -0.5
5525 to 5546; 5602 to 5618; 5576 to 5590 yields 0.3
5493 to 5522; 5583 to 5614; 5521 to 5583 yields -1.3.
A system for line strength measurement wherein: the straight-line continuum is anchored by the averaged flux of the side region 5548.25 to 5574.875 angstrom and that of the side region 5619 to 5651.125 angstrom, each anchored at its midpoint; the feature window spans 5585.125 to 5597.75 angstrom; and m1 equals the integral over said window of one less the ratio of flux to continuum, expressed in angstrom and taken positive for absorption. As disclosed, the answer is 0.7 angstrom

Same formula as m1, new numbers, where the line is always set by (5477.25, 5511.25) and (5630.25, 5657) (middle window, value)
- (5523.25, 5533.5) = 0.21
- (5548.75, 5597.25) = -0.25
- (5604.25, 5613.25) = -0.22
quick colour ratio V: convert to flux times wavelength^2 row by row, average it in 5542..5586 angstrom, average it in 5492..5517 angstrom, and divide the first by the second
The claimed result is 1.1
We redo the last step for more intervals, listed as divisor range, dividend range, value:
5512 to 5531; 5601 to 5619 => 1.02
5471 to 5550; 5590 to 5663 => 1.04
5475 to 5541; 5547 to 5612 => 1.03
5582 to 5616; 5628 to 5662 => 1.04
